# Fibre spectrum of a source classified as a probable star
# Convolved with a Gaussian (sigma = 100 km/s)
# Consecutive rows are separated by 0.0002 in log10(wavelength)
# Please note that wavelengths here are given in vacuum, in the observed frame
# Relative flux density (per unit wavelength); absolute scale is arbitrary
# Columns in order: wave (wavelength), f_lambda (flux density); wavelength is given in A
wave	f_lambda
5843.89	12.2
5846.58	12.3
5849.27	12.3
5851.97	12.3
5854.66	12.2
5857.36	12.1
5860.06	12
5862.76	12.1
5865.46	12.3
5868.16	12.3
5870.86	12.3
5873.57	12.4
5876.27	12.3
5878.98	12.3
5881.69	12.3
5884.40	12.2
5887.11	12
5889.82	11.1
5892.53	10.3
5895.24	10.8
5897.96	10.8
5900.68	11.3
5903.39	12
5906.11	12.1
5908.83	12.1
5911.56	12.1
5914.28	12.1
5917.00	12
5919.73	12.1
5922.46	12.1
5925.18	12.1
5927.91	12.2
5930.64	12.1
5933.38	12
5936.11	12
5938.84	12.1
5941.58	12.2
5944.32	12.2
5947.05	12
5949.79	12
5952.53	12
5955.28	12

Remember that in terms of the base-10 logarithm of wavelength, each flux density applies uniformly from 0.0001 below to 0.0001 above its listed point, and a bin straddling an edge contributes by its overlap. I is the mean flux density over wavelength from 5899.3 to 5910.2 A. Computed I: 11.9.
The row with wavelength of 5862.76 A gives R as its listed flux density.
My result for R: 12.1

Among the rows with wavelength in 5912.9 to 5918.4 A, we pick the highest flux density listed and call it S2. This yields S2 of 12.1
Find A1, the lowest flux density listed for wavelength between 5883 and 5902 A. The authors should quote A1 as 10.3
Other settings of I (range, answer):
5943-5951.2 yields 12.1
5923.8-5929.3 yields 12.2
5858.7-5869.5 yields 12.2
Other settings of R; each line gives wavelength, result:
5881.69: 12.3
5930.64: 12.1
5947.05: 12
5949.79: 12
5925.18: 12.1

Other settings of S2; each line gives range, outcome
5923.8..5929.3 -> 12.2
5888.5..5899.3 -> 11.1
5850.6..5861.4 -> 12.3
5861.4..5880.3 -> 12.4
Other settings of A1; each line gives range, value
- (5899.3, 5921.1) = 11.3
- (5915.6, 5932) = 12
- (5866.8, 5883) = 12.3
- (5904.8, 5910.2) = 12.1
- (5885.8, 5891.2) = 11.1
